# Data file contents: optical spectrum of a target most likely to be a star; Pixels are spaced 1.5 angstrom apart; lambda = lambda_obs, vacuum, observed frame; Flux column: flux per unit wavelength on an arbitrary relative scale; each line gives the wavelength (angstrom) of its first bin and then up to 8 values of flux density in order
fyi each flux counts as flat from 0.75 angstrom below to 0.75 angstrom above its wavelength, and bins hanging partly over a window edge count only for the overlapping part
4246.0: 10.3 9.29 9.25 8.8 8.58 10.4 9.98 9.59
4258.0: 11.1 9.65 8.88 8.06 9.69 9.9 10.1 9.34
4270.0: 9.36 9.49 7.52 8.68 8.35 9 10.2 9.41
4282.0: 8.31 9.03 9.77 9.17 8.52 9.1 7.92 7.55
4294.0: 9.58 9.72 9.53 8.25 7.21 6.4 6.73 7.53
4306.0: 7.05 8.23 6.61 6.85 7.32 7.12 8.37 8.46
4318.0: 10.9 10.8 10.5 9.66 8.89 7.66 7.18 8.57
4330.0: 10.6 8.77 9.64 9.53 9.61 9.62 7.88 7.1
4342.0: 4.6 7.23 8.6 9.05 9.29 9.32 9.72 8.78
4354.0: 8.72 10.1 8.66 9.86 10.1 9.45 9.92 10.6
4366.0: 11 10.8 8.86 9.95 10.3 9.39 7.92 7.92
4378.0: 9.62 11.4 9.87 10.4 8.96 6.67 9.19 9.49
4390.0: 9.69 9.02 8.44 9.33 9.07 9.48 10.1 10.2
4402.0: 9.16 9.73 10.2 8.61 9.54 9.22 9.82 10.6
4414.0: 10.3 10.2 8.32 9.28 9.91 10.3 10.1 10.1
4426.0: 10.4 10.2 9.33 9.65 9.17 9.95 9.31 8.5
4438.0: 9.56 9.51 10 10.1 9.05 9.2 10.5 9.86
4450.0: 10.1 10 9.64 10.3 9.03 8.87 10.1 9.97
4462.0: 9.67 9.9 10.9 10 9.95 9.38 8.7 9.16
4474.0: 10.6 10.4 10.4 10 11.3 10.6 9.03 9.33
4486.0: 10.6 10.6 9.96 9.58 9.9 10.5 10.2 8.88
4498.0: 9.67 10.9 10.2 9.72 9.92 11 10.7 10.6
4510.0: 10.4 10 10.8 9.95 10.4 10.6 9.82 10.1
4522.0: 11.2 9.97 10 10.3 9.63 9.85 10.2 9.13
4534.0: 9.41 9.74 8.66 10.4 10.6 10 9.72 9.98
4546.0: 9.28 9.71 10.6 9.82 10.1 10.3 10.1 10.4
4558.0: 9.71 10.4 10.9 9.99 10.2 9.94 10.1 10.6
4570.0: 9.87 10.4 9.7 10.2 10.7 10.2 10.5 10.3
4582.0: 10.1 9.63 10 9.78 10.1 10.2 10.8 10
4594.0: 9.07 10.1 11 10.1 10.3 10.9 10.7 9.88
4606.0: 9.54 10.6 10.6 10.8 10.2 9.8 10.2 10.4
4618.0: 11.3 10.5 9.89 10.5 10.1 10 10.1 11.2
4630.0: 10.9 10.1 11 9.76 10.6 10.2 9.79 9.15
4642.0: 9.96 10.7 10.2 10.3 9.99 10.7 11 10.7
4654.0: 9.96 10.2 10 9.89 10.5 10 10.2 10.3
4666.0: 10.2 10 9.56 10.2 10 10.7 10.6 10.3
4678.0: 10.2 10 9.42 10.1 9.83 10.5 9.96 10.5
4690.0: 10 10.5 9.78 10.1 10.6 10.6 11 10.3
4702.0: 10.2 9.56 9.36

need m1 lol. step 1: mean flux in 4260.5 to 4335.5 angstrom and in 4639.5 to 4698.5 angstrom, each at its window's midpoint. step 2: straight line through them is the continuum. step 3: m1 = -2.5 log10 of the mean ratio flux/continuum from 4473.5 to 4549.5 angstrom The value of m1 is -0.059 mag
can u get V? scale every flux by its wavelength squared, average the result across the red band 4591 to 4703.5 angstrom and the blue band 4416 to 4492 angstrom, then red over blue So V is 1.14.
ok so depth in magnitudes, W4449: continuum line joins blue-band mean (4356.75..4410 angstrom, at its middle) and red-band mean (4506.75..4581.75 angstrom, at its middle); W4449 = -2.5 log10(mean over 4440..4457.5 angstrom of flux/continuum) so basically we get 0.00 mag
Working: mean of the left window 9.51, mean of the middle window 9.75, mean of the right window 10.1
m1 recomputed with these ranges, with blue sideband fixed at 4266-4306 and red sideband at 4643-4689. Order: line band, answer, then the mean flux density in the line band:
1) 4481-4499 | -0.05 mag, 9.91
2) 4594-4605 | -0.04 mag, 10.3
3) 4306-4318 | 0.14 mag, 7.74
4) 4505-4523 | -0.09 mag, 10.4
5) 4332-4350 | 0.05 mag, 8.45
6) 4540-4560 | -0.03 mag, 10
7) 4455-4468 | -0.05 mag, 9.82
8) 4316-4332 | -0.06 mag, 9.29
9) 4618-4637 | -0.04 mag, 10.4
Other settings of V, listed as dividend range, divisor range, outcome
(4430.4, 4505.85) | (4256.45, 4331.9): 1.22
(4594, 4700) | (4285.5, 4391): 1.33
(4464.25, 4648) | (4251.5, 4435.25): 1.22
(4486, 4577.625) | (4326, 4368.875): 1.21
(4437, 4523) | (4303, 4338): 1.25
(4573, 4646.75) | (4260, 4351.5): 1.36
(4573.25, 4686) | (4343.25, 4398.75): 1.22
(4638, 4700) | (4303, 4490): 1.23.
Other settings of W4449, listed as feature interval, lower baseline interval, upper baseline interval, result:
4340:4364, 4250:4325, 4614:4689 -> 0.031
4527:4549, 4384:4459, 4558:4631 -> 0.029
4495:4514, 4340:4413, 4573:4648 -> -0.044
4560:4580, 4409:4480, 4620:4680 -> -0.020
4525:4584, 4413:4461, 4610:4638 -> 0.012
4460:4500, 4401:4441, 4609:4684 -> -0.020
